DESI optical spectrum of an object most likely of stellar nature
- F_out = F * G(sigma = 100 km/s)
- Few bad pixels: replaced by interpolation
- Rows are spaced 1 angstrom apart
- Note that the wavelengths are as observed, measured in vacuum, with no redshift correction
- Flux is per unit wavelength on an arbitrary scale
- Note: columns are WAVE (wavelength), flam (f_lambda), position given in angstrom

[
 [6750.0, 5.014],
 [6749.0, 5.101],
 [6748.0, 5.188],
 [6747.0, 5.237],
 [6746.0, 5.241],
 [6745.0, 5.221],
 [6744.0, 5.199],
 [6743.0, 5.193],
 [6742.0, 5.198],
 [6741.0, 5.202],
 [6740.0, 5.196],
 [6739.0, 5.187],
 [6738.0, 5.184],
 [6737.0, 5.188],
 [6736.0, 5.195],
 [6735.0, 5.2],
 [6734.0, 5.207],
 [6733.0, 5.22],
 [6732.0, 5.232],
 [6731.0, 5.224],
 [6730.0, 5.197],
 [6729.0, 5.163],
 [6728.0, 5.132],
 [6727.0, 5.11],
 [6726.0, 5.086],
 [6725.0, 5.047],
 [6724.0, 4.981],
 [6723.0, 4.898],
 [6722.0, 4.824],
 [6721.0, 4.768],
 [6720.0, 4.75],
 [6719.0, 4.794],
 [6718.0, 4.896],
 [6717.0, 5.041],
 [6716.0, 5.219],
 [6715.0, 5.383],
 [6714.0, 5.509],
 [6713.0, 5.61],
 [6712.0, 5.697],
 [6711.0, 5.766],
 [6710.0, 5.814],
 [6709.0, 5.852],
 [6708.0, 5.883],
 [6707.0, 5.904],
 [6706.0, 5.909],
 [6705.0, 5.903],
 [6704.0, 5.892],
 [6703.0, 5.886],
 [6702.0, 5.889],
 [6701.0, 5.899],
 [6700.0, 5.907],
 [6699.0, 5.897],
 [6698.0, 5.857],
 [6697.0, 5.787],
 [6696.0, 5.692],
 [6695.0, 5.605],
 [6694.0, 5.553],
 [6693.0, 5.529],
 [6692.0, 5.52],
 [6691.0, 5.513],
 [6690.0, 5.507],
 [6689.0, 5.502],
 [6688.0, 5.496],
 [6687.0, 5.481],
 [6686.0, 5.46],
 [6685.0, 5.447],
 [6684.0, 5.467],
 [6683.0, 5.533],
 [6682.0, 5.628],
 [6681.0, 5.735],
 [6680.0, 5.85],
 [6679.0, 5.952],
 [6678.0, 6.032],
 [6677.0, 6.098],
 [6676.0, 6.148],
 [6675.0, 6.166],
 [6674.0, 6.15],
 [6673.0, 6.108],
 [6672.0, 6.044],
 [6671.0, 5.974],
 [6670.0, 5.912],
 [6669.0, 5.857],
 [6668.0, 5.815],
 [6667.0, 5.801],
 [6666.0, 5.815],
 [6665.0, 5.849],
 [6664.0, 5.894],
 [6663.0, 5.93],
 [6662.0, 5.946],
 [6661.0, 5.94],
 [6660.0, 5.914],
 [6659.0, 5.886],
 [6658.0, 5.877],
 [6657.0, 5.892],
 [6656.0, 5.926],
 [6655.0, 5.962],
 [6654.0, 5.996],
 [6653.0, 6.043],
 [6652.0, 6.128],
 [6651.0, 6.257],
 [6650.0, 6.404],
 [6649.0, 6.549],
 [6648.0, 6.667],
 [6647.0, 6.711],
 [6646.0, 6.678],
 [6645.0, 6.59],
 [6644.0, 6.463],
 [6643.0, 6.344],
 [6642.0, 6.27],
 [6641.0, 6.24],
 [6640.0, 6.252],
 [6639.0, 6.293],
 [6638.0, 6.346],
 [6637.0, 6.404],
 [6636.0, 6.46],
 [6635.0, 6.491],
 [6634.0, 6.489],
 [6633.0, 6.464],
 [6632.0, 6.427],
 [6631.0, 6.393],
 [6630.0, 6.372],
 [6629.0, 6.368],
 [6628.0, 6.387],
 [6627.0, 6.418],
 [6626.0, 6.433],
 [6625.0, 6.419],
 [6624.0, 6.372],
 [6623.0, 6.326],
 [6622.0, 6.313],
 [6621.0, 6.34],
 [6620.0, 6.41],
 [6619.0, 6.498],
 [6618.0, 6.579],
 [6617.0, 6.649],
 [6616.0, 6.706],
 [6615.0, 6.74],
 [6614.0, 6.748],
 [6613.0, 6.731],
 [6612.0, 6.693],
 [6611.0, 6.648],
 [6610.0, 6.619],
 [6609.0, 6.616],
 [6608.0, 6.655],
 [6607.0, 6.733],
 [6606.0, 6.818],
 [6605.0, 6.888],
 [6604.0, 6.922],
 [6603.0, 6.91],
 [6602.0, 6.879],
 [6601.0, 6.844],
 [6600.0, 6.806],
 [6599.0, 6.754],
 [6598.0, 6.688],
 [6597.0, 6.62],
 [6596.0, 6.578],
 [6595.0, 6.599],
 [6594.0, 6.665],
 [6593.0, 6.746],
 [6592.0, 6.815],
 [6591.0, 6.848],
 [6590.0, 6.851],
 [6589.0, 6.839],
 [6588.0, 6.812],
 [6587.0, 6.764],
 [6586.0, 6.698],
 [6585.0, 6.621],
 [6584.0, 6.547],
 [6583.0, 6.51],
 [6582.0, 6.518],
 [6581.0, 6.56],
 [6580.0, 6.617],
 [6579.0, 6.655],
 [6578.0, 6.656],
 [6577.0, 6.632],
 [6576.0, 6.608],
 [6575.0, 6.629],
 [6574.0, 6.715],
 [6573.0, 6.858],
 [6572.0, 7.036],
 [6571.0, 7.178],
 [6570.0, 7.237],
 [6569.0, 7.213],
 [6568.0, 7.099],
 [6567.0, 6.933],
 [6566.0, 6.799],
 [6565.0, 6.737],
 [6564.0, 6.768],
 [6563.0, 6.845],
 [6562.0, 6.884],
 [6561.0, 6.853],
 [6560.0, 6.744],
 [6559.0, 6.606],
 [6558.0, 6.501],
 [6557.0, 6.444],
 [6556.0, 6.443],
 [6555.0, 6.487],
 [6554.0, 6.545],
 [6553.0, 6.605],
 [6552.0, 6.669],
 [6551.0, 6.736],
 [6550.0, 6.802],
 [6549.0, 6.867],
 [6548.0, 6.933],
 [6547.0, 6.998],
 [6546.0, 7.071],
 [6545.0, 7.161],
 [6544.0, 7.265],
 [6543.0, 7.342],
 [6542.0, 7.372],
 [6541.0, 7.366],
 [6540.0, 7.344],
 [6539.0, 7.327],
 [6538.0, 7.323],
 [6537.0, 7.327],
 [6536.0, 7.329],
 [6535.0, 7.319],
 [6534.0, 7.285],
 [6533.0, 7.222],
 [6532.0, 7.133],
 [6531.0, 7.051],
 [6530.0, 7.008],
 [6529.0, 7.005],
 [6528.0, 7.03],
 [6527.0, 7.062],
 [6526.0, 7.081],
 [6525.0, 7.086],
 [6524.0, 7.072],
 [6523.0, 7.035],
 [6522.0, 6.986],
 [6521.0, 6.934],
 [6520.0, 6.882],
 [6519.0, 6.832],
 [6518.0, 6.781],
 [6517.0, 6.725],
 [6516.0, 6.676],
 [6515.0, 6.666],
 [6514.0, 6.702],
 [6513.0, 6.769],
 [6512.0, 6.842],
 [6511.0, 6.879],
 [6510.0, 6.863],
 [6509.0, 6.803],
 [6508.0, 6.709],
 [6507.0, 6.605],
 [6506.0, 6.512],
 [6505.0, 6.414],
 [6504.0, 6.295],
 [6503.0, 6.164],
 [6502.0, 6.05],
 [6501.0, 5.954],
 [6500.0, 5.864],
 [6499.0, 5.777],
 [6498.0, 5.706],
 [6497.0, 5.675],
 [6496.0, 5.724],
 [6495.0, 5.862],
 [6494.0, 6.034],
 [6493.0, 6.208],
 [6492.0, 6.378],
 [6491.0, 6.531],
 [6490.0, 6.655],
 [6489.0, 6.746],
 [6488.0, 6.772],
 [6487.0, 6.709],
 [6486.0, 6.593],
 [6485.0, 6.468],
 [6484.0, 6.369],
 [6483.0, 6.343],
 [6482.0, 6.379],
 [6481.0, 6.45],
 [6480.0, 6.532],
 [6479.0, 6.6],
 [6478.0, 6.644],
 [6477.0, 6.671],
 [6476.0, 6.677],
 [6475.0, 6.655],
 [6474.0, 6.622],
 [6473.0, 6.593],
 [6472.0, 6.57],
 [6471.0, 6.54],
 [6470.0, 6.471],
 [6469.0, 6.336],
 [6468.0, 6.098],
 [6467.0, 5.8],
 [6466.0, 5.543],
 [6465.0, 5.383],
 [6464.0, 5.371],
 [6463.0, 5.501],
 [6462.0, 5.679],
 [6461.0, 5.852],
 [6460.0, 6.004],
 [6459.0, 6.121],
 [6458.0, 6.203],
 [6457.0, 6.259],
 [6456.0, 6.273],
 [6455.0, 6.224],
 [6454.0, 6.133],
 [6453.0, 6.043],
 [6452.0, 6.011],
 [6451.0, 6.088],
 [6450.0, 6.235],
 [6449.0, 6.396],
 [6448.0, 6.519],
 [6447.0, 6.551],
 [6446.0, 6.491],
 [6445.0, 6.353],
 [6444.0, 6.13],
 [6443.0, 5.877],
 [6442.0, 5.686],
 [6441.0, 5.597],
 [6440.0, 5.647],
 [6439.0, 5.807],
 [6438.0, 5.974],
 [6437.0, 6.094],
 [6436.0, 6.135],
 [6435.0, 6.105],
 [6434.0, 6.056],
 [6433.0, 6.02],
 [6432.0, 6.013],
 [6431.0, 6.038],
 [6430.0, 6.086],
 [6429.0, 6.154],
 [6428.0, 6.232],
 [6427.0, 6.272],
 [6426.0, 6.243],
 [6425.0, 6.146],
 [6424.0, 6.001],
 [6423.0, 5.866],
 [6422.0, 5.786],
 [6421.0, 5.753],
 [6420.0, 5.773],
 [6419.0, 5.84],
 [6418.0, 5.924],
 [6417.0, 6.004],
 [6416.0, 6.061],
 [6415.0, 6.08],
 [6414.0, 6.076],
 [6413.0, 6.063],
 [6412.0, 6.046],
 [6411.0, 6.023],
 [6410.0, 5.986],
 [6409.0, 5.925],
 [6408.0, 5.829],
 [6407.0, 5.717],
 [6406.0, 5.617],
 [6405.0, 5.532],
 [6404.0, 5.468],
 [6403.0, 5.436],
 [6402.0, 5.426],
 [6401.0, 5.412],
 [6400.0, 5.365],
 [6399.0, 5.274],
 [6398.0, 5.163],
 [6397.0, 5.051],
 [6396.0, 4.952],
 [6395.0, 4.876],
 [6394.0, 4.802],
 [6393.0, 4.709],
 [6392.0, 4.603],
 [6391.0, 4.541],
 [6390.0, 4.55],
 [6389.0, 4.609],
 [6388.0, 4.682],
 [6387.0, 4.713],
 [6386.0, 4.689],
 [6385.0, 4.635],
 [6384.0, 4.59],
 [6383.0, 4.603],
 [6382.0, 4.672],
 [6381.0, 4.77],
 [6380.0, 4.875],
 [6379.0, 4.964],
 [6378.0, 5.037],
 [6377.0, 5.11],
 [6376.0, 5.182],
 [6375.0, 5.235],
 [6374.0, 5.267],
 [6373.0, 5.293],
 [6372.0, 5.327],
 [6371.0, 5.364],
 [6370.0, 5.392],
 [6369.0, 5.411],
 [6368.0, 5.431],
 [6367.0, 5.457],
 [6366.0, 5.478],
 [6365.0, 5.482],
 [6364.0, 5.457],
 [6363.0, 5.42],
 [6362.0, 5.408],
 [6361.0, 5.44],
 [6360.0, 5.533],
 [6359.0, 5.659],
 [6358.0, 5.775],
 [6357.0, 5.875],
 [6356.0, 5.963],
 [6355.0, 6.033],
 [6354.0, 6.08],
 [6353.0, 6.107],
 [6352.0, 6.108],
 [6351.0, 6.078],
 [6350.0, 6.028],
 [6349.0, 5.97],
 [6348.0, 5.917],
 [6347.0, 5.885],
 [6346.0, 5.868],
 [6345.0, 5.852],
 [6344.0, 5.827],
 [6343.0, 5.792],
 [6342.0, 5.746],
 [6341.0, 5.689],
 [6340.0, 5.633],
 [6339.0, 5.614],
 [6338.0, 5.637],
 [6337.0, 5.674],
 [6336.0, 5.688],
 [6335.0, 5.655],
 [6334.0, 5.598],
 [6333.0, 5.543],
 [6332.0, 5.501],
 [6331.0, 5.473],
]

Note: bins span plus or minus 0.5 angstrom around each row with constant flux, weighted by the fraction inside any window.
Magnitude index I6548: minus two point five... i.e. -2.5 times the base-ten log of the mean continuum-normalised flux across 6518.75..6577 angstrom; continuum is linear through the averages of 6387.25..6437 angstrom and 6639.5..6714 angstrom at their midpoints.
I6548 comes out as -0.20 mag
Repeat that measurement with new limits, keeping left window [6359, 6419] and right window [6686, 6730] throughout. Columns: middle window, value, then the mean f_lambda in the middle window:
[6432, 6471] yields -0.13 mag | 6.03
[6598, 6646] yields -0.20 mag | 6.55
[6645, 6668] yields -0.12 mag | 6.1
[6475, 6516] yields -0.20 mag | 6.42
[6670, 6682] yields -0.10 mag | 6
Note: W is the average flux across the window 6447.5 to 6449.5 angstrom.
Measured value 6.46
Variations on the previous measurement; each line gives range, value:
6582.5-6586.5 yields 6.59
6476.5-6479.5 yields 6.64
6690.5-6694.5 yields 5.53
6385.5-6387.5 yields 4.7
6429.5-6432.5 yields 6.05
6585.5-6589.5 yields 6.78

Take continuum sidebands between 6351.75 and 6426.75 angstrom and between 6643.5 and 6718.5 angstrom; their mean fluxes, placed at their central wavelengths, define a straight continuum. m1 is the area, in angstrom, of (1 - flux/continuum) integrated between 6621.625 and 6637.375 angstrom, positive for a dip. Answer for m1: -1.7 angstrom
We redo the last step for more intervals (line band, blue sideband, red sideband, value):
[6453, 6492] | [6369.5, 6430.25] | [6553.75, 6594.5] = -2.2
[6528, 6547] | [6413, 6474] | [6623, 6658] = -3.2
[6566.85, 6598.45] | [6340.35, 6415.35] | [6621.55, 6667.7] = -3.7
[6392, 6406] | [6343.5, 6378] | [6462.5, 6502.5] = 1.5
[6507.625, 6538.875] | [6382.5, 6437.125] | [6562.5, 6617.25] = -3.3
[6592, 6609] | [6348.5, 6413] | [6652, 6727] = -3.6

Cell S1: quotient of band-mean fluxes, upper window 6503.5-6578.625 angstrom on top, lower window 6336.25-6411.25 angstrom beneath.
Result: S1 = 1.3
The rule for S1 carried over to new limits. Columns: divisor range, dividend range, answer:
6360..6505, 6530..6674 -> 1.14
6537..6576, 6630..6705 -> 0.87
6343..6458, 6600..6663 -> 1.14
